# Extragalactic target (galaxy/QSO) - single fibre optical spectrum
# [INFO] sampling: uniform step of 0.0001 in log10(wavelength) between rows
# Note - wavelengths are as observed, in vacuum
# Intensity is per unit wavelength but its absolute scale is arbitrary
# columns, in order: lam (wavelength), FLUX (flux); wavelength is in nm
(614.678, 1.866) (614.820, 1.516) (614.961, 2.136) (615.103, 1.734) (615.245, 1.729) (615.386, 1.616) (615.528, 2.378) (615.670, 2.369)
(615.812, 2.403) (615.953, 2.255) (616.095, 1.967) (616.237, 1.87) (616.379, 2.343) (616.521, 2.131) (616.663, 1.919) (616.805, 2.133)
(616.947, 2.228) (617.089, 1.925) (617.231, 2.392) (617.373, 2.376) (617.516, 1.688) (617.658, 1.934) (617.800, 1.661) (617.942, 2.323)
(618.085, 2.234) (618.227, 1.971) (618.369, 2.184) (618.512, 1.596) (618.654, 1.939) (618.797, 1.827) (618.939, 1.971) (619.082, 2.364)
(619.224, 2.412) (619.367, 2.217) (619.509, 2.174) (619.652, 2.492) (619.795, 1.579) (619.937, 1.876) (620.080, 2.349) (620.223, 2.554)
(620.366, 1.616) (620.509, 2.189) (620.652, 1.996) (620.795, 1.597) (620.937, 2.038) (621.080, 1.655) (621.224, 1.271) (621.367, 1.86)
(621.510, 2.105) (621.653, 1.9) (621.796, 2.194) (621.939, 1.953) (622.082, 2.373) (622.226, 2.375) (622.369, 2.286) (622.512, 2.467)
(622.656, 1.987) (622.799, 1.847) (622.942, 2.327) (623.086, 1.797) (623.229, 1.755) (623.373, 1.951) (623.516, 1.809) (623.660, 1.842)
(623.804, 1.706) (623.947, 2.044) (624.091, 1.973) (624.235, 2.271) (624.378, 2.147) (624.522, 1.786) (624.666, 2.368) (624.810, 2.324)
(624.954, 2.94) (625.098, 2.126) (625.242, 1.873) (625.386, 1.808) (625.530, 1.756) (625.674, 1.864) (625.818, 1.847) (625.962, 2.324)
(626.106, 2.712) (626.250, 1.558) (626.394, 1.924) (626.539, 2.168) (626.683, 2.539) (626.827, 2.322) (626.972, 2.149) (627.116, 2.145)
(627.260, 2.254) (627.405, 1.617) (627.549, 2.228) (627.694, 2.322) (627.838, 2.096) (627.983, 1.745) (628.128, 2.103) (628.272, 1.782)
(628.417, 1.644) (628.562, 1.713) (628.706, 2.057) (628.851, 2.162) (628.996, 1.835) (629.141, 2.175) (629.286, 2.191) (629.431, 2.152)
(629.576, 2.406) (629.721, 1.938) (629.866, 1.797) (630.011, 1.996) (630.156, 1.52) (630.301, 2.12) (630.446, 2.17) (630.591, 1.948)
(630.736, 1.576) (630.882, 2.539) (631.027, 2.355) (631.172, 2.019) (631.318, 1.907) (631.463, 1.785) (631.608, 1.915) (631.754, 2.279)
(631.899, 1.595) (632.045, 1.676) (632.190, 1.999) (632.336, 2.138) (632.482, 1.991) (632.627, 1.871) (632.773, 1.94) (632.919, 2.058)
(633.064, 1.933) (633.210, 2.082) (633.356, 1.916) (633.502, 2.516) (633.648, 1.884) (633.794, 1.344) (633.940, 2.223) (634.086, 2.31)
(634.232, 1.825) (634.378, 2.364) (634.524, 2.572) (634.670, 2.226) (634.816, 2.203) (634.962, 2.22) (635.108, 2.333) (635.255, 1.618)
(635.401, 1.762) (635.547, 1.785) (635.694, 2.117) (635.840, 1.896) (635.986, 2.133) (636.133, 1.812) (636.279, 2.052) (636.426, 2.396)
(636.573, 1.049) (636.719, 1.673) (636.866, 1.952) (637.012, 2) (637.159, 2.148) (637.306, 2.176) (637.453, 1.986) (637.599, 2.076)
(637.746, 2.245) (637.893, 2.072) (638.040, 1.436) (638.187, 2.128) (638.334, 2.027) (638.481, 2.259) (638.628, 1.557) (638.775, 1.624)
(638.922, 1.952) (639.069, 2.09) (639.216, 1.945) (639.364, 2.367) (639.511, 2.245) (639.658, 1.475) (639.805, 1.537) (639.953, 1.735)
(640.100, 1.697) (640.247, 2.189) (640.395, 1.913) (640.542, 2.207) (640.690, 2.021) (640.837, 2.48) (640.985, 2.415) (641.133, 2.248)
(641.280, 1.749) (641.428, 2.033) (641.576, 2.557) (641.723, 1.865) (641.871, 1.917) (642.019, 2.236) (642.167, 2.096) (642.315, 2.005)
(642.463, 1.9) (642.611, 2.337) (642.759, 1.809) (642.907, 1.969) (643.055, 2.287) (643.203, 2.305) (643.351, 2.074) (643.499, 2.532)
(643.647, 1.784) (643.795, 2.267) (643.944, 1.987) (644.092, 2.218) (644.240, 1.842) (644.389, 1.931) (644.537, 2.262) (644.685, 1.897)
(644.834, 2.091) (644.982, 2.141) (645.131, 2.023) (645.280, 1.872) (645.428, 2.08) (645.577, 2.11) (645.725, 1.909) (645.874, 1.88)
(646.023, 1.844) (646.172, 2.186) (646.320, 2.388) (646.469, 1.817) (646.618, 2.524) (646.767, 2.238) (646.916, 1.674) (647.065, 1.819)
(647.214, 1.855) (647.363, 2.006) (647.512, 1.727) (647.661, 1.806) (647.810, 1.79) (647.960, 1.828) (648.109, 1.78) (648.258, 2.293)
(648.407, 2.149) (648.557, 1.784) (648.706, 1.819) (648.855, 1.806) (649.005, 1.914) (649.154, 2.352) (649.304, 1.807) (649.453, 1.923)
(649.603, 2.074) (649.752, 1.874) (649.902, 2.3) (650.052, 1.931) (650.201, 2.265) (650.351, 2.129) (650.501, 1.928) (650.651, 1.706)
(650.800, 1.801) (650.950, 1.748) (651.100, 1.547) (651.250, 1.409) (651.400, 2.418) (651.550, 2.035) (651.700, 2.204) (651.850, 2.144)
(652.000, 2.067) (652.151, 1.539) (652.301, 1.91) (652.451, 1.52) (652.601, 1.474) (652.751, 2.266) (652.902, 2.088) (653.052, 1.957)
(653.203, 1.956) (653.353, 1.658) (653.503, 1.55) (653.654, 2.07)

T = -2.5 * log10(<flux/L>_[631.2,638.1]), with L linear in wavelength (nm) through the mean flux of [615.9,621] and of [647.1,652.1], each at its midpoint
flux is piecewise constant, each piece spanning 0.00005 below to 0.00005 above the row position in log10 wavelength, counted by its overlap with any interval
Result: 0.01 mag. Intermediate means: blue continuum 2.06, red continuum 1.94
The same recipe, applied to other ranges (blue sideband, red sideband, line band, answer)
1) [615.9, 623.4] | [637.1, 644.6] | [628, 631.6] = 0.029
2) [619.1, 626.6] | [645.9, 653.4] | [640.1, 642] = -0.076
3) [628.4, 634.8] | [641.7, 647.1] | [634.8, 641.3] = 0.034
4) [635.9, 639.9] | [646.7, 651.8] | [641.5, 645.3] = -0.081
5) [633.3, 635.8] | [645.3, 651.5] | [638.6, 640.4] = 0.085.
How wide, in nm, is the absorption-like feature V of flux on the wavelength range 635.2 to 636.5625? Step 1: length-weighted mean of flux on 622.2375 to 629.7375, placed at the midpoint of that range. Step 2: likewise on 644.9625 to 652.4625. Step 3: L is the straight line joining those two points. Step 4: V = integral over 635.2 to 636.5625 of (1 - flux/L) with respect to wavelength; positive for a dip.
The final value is 0.07 nm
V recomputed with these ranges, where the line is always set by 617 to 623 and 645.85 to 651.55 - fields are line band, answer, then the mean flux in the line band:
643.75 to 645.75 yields -0.080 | 2.05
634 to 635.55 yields -0.098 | 2.13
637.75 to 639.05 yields 0.051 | 1.91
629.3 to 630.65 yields 0.001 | 2.01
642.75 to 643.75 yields -0.082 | 2.13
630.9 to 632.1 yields 0.023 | 1.97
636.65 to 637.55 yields -0.001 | 1.99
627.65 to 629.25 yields 0.044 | 1.97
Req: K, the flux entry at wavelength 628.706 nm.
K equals 2.057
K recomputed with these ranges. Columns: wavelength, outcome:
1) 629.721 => 1.938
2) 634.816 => 2.203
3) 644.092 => 2.218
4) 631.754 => 2.279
